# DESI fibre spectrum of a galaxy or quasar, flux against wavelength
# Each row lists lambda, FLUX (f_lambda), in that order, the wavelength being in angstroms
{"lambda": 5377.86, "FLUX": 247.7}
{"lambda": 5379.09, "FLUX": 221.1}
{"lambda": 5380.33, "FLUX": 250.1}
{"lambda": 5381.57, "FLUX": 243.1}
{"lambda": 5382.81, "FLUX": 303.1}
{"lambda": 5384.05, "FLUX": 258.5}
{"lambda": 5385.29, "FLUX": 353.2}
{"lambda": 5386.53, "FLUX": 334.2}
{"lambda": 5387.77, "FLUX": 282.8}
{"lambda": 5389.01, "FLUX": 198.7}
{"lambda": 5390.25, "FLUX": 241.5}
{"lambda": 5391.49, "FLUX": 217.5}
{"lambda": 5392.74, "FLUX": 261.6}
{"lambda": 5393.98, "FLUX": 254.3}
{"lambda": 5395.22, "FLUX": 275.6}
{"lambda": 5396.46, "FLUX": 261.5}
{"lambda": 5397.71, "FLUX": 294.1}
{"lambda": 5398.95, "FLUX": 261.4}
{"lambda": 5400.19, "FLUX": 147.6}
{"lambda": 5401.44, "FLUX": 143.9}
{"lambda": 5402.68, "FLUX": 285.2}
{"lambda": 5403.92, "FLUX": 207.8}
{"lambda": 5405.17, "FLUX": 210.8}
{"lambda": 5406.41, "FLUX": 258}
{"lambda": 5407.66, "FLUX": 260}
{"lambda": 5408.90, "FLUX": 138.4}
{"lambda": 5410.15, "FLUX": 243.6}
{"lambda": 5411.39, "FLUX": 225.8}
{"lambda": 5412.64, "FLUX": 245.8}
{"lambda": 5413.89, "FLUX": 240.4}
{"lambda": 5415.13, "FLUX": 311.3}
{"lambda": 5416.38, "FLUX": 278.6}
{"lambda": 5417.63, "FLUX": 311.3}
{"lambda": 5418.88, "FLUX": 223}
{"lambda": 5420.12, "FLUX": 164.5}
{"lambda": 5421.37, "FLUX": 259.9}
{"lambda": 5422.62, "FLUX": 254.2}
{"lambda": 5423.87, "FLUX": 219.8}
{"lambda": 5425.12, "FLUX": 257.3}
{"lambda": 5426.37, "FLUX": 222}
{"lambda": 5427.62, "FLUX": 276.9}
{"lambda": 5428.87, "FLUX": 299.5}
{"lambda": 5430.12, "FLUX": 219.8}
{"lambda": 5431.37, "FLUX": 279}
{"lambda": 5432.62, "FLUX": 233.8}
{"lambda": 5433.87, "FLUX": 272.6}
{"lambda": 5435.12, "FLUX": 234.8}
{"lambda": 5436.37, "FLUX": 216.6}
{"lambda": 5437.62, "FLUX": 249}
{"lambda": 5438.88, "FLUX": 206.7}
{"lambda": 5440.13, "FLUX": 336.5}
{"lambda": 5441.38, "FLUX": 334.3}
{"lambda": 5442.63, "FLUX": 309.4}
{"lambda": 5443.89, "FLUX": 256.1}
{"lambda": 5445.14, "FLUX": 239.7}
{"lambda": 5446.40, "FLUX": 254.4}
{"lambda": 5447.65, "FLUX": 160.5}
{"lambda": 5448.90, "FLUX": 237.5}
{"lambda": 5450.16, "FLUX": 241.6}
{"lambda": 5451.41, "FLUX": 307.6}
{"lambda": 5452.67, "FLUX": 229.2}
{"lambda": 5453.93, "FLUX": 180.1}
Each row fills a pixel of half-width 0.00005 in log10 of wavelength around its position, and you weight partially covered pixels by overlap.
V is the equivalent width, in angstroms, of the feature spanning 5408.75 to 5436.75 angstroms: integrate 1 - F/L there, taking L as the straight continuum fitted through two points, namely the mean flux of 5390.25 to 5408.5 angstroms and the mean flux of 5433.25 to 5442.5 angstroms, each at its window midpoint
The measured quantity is 0.93 angstroms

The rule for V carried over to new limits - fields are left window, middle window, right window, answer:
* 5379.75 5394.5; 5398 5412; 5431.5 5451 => 2.3 angstroms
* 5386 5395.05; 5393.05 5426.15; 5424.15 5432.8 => 2.0 angstroms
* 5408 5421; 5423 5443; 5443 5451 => -1.9 angstroms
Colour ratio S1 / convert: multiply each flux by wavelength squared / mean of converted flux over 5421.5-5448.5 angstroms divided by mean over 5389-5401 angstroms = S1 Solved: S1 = 1.1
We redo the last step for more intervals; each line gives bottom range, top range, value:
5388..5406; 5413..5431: 1.09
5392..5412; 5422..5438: 1.08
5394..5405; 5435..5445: 1.16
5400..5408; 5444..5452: 1.12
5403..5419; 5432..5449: 1.05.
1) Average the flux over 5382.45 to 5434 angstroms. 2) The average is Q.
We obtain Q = 249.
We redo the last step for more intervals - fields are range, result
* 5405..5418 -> 248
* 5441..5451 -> 253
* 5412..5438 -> 251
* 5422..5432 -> 254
